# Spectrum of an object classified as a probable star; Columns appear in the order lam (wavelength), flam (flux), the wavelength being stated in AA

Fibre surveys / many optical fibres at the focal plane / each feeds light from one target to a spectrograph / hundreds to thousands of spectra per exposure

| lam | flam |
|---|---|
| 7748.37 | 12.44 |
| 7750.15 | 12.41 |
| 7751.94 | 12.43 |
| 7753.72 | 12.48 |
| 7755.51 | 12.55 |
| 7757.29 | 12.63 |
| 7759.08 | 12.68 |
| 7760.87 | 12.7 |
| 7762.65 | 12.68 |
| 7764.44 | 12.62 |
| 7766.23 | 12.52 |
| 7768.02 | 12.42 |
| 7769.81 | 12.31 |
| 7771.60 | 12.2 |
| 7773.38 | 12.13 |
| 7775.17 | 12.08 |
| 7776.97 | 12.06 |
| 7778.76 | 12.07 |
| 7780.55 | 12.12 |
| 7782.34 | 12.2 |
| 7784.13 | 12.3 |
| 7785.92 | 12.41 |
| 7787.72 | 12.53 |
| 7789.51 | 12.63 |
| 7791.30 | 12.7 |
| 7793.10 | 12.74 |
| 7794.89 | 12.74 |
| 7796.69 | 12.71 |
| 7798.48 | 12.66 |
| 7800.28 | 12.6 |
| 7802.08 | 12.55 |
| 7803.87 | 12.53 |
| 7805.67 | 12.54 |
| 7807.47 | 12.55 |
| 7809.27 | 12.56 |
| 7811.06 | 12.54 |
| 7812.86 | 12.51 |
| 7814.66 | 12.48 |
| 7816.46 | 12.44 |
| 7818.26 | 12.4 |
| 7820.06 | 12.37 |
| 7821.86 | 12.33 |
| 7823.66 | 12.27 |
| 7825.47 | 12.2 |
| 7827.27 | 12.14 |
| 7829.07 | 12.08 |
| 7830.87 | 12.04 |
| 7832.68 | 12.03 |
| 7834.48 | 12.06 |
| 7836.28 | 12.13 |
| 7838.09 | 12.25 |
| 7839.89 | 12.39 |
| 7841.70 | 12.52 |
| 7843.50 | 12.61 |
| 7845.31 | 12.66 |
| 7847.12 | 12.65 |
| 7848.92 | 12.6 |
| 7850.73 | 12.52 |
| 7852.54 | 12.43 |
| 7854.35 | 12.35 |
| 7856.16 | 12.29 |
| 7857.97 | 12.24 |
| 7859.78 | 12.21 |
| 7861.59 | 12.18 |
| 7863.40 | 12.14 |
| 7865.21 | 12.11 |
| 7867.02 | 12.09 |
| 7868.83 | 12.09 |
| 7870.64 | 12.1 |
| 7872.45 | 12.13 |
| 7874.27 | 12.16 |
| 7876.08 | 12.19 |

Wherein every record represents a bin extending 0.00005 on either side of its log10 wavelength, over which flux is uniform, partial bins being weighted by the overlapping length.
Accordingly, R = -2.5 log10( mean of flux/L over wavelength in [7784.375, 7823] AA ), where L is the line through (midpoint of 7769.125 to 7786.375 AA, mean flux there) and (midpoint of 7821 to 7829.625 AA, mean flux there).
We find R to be -0.030 mag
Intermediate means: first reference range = 12.2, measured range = 12.5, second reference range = 12.2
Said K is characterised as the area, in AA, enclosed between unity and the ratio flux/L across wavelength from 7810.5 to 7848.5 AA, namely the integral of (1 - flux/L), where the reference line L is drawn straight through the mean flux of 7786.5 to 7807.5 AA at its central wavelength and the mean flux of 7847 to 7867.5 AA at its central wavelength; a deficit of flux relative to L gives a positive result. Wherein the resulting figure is 0.34 AA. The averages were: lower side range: 12.6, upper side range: 12.3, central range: 12.3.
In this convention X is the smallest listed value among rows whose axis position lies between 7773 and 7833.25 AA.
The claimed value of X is 12.03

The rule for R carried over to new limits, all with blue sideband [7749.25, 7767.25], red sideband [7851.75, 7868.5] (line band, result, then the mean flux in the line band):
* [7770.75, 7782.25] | 0.034 mag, 12.1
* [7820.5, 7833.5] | 0.016 mag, 12.2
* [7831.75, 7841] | 0.011 mag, 12.2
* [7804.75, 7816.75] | -0.011 mag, 12.5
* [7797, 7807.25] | -0.014 mag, 12.6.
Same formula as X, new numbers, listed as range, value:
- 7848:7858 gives 12.24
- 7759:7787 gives 12.06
